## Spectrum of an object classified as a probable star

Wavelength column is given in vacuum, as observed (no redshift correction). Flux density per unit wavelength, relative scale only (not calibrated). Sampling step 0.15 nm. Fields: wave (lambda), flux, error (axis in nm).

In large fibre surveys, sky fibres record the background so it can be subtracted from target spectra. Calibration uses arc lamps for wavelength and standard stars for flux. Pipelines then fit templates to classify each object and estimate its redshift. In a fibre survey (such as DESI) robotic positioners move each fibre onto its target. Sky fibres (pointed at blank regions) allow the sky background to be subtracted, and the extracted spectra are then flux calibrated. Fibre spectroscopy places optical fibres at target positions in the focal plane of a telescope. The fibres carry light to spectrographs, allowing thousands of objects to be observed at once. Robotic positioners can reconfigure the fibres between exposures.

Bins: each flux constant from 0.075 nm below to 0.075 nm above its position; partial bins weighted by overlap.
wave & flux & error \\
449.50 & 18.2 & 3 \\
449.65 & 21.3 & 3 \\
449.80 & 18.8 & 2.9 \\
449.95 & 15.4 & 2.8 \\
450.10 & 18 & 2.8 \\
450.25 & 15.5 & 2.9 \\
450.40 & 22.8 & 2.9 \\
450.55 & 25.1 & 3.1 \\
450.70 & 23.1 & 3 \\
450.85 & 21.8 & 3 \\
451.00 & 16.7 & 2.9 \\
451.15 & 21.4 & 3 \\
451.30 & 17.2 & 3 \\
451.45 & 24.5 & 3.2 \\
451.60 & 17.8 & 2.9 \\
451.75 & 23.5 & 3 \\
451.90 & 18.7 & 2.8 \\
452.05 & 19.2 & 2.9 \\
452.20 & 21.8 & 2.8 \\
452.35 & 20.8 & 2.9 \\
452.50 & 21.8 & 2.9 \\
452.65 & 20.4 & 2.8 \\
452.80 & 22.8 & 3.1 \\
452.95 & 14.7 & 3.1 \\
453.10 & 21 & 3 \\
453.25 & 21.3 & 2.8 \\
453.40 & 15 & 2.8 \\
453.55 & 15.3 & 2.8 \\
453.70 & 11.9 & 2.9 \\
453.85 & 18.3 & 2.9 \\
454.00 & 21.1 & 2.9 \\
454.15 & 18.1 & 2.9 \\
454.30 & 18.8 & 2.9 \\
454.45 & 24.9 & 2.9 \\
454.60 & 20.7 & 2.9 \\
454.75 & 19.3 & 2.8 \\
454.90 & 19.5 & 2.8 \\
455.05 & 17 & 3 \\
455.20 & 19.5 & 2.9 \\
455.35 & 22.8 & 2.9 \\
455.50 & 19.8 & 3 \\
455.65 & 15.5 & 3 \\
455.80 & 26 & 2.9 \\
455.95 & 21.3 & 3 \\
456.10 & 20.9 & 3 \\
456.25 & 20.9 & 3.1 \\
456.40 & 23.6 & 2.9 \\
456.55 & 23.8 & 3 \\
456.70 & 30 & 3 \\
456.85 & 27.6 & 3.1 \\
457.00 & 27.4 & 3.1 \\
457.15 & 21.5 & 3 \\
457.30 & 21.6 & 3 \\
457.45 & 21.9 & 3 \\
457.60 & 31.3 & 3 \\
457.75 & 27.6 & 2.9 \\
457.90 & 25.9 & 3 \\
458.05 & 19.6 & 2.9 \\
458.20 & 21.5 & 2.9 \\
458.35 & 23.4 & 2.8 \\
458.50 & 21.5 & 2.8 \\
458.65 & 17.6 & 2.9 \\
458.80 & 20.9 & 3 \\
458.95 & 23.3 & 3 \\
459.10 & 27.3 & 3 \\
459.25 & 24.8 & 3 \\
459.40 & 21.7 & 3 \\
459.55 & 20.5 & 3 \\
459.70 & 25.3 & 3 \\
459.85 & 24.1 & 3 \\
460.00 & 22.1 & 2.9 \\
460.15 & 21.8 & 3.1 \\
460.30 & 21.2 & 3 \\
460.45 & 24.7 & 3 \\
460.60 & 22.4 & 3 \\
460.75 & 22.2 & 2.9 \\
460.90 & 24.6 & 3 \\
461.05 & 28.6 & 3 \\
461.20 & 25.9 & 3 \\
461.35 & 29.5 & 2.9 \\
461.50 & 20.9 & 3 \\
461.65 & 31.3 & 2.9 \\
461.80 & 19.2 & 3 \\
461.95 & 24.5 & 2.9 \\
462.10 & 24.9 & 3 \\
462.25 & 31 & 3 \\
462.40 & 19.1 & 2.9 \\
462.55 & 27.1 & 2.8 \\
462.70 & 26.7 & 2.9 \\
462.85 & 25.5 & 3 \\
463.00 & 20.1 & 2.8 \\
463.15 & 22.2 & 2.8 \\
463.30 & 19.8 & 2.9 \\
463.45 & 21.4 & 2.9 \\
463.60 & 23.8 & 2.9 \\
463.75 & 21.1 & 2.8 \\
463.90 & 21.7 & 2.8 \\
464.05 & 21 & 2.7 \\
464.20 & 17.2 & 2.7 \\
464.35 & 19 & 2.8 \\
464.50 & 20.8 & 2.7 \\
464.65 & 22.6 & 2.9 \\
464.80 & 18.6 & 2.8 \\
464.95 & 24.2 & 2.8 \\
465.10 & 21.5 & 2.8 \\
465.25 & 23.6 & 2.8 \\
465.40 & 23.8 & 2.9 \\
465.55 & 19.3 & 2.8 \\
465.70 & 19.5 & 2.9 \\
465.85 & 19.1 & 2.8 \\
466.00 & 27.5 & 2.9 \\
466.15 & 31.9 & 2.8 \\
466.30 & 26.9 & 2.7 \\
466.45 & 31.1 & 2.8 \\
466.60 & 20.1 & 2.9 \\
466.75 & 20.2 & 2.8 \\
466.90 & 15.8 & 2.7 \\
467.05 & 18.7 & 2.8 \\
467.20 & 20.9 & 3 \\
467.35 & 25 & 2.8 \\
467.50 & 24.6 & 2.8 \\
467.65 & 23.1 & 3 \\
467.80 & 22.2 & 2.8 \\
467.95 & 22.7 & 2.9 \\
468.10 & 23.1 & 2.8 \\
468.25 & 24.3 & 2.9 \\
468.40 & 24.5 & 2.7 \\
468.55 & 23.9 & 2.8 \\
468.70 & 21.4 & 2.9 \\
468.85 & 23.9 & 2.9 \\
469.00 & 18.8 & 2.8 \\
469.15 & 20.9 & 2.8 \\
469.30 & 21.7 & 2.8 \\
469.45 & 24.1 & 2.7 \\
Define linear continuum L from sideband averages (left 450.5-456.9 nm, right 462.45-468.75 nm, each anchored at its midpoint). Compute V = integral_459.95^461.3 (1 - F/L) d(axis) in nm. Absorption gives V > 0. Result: -0.133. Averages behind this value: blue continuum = 20.5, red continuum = 22.6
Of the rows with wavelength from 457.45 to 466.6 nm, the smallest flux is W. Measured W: 17.2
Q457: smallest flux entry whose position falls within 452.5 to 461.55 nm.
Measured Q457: 11.9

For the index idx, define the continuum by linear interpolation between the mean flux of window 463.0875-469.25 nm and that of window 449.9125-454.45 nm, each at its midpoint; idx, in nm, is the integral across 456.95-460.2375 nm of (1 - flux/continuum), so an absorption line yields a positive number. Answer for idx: -0.39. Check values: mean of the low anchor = 19.6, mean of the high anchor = 22.2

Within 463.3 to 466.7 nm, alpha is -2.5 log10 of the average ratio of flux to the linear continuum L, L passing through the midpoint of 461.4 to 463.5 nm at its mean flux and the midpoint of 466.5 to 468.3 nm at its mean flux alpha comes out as 0.02 mag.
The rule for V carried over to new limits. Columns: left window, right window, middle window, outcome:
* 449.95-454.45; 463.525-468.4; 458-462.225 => -0.46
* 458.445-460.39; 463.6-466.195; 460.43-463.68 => -0.31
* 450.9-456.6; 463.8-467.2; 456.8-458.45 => -0.30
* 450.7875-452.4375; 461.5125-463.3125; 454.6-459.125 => -0.06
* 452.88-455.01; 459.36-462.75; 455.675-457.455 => -0.26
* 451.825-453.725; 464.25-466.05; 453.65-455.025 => 0.01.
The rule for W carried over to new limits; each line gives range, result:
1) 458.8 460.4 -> 20.5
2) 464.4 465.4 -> 18.6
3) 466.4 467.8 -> 15.8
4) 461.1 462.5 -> 19.1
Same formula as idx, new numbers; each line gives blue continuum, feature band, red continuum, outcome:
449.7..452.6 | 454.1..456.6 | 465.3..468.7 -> 0.030 nm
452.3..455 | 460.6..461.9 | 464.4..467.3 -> -0.239 nm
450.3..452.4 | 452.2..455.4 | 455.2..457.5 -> 0.376 nm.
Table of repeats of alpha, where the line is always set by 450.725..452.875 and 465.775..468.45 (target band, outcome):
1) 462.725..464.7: 0.07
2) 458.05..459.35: -0.02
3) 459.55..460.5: -0.04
